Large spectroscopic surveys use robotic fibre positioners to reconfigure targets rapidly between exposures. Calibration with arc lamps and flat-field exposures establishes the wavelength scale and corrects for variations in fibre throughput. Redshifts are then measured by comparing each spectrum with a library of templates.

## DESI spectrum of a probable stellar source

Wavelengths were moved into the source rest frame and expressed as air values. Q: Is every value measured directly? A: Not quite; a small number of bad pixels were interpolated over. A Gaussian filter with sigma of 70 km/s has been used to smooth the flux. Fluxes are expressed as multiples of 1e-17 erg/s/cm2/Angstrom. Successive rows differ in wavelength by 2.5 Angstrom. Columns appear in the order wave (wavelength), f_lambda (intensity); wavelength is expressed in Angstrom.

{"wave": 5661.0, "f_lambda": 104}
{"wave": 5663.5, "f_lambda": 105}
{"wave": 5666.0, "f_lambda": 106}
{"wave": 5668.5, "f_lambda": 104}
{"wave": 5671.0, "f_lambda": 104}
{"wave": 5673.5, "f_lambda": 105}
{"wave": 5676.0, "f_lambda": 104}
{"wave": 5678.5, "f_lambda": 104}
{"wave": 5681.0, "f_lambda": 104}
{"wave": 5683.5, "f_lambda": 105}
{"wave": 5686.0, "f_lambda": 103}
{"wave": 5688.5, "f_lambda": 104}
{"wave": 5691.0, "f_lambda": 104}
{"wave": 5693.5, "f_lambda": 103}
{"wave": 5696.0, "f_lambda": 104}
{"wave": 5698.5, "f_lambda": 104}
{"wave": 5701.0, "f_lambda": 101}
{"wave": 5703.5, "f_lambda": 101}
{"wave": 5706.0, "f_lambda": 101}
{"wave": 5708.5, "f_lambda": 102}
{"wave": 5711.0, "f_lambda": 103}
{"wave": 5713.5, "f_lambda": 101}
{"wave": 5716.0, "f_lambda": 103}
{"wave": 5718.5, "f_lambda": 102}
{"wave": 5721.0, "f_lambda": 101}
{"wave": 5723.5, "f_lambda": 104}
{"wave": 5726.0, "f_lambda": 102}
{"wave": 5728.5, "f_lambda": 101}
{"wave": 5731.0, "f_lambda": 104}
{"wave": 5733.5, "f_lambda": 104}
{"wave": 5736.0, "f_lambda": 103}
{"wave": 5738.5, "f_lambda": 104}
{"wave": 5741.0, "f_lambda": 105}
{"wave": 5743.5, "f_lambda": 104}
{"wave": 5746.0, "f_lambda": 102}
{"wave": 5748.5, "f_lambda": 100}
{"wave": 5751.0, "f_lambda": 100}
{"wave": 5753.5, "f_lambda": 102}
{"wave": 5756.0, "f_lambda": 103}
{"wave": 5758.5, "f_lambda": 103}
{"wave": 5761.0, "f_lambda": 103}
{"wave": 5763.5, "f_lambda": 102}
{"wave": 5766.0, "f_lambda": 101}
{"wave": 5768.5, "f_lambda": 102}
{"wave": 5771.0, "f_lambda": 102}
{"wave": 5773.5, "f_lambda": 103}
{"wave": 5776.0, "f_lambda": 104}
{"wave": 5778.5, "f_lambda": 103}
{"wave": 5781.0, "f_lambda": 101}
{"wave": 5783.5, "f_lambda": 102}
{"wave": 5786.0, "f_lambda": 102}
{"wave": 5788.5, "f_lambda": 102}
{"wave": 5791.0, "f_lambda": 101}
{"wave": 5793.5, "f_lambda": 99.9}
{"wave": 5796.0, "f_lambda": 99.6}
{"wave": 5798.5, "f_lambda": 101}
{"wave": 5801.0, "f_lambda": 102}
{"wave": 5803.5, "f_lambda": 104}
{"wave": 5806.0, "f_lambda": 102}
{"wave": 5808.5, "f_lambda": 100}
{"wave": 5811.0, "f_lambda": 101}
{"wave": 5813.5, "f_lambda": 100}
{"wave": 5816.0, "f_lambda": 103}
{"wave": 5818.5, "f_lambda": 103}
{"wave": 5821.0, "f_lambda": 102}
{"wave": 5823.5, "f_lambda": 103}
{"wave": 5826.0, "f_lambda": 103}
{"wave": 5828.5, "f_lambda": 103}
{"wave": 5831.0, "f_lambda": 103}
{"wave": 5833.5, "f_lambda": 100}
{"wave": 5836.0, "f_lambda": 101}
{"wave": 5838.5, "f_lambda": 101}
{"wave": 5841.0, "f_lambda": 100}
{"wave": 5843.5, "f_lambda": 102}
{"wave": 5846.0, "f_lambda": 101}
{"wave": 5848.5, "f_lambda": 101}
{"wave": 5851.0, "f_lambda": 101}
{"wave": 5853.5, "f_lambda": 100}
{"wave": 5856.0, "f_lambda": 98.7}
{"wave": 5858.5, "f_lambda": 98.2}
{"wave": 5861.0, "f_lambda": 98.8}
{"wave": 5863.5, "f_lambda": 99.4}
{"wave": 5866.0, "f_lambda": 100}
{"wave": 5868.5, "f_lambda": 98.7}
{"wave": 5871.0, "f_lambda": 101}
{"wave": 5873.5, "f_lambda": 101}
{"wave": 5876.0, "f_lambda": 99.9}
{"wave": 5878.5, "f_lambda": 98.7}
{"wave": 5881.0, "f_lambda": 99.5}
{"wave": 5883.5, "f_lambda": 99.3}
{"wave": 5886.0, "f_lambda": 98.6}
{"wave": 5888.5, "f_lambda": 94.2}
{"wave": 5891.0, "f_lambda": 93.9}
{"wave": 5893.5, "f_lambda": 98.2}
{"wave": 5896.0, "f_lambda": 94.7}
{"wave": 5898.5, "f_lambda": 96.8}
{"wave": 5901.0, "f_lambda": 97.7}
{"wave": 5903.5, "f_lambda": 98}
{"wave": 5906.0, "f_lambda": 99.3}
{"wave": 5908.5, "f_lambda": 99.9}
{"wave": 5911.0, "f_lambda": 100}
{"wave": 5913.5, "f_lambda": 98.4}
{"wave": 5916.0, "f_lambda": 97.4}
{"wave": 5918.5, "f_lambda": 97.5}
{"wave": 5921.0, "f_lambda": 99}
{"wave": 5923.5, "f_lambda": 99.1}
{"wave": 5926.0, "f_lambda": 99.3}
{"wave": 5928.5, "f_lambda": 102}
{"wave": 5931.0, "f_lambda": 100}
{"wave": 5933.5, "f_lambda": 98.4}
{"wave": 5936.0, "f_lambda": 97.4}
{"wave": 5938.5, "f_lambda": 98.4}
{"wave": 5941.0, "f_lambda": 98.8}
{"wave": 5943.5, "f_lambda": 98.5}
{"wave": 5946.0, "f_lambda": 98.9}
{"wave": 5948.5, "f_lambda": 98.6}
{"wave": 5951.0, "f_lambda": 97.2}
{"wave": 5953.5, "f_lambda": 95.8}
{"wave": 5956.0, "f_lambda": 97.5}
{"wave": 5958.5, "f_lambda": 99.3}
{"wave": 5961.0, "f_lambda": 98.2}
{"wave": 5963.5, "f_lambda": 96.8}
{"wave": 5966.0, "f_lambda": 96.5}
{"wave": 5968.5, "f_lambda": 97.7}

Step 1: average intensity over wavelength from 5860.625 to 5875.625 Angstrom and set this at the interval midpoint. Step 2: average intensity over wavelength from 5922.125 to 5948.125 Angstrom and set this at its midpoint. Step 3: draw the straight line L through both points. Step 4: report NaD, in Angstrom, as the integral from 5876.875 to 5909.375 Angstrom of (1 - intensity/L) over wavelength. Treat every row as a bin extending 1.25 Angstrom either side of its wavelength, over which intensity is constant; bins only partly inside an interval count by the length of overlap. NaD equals 0.6 Angstrom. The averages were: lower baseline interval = 99.9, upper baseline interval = 99.1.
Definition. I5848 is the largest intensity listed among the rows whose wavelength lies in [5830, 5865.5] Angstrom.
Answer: 103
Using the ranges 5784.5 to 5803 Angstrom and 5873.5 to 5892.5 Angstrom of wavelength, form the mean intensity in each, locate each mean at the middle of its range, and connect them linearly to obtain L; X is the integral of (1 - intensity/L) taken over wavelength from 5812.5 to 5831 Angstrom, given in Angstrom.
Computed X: -0.4 Angstrom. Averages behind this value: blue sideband 101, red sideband 98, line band 102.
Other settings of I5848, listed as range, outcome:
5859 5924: 101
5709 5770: 105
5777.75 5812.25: 104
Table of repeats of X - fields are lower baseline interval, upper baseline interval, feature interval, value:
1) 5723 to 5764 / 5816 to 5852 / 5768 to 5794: 0.07 Angstrom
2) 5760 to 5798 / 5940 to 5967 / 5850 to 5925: 0.59 Angstrom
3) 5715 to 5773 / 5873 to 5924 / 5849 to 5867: -0.05 Angstrom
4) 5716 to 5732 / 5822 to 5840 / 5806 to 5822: 0.08 Angstrom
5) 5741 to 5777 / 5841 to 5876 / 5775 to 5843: -0.37 Angstrom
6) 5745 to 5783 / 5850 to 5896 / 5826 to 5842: -0.25 Angstrom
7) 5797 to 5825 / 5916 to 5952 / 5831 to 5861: 0.18 Angstrom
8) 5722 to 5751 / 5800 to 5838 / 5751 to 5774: 0.09 Angstrom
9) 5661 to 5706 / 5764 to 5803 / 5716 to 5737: 0.05 Angstrom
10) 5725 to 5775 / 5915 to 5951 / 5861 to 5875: 0.03 Angstrom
